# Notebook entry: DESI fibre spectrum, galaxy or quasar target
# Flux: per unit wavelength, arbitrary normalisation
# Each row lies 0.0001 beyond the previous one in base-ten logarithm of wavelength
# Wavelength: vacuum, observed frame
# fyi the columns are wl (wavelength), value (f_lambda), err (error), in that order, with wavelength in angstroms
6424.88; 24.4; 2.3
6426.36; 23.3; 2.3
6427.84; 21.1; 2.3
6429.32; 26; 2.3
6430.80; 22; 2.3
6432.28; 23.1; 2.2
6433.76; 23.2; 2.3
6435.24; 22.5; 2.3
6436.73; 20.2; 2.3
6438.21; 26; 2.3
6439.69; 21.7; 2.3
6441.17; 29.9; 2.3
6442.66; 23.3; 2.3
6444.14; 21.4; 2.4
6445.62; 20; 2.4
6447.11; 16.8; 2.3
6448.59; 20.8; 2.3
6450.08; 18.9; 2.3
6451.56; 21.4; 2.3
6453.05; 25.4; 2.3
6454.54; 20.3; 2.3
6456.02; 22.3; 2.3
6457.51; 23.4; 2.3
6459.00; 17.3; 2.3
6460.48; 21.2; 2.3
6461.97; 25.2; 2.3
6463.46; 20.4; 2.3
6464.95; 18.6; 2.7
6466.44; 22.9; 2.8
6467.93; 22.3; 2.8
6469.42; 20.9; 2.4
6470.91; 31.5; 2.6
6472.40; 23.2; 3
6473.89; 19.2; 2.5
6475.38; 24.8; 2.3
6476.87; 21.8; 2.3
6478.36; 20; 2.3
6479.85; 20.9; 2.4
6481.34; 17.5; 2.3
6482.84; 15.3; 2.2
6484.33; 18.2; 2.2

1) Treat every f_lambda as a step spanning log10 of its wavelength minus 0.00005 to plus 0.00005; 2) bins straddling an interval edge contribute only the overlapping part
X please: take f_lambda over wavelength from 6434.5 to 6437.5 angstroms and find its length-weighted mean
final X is 21.4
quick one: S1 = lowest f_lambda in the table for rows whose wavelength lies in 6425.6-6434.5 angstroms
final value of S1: 21.1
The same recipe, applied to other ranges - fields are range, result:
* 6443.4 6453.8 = 16.8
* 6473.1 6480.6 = 19.2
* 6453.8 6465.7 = 17.3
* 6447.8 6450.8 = 18.9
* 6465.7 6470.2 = 20.9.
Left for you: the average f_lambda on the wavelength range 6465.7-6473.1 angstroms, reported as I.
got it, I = 24.2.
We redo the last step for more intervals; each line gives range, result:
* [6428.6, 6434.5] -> 23.6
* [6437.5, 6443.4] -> 25.2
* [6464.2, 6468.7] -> 21.2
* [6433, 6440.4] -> 22.7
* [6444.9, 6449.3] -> 19.2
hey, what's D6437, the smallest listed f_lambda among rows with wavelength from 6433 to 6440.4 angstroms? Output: 20.2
